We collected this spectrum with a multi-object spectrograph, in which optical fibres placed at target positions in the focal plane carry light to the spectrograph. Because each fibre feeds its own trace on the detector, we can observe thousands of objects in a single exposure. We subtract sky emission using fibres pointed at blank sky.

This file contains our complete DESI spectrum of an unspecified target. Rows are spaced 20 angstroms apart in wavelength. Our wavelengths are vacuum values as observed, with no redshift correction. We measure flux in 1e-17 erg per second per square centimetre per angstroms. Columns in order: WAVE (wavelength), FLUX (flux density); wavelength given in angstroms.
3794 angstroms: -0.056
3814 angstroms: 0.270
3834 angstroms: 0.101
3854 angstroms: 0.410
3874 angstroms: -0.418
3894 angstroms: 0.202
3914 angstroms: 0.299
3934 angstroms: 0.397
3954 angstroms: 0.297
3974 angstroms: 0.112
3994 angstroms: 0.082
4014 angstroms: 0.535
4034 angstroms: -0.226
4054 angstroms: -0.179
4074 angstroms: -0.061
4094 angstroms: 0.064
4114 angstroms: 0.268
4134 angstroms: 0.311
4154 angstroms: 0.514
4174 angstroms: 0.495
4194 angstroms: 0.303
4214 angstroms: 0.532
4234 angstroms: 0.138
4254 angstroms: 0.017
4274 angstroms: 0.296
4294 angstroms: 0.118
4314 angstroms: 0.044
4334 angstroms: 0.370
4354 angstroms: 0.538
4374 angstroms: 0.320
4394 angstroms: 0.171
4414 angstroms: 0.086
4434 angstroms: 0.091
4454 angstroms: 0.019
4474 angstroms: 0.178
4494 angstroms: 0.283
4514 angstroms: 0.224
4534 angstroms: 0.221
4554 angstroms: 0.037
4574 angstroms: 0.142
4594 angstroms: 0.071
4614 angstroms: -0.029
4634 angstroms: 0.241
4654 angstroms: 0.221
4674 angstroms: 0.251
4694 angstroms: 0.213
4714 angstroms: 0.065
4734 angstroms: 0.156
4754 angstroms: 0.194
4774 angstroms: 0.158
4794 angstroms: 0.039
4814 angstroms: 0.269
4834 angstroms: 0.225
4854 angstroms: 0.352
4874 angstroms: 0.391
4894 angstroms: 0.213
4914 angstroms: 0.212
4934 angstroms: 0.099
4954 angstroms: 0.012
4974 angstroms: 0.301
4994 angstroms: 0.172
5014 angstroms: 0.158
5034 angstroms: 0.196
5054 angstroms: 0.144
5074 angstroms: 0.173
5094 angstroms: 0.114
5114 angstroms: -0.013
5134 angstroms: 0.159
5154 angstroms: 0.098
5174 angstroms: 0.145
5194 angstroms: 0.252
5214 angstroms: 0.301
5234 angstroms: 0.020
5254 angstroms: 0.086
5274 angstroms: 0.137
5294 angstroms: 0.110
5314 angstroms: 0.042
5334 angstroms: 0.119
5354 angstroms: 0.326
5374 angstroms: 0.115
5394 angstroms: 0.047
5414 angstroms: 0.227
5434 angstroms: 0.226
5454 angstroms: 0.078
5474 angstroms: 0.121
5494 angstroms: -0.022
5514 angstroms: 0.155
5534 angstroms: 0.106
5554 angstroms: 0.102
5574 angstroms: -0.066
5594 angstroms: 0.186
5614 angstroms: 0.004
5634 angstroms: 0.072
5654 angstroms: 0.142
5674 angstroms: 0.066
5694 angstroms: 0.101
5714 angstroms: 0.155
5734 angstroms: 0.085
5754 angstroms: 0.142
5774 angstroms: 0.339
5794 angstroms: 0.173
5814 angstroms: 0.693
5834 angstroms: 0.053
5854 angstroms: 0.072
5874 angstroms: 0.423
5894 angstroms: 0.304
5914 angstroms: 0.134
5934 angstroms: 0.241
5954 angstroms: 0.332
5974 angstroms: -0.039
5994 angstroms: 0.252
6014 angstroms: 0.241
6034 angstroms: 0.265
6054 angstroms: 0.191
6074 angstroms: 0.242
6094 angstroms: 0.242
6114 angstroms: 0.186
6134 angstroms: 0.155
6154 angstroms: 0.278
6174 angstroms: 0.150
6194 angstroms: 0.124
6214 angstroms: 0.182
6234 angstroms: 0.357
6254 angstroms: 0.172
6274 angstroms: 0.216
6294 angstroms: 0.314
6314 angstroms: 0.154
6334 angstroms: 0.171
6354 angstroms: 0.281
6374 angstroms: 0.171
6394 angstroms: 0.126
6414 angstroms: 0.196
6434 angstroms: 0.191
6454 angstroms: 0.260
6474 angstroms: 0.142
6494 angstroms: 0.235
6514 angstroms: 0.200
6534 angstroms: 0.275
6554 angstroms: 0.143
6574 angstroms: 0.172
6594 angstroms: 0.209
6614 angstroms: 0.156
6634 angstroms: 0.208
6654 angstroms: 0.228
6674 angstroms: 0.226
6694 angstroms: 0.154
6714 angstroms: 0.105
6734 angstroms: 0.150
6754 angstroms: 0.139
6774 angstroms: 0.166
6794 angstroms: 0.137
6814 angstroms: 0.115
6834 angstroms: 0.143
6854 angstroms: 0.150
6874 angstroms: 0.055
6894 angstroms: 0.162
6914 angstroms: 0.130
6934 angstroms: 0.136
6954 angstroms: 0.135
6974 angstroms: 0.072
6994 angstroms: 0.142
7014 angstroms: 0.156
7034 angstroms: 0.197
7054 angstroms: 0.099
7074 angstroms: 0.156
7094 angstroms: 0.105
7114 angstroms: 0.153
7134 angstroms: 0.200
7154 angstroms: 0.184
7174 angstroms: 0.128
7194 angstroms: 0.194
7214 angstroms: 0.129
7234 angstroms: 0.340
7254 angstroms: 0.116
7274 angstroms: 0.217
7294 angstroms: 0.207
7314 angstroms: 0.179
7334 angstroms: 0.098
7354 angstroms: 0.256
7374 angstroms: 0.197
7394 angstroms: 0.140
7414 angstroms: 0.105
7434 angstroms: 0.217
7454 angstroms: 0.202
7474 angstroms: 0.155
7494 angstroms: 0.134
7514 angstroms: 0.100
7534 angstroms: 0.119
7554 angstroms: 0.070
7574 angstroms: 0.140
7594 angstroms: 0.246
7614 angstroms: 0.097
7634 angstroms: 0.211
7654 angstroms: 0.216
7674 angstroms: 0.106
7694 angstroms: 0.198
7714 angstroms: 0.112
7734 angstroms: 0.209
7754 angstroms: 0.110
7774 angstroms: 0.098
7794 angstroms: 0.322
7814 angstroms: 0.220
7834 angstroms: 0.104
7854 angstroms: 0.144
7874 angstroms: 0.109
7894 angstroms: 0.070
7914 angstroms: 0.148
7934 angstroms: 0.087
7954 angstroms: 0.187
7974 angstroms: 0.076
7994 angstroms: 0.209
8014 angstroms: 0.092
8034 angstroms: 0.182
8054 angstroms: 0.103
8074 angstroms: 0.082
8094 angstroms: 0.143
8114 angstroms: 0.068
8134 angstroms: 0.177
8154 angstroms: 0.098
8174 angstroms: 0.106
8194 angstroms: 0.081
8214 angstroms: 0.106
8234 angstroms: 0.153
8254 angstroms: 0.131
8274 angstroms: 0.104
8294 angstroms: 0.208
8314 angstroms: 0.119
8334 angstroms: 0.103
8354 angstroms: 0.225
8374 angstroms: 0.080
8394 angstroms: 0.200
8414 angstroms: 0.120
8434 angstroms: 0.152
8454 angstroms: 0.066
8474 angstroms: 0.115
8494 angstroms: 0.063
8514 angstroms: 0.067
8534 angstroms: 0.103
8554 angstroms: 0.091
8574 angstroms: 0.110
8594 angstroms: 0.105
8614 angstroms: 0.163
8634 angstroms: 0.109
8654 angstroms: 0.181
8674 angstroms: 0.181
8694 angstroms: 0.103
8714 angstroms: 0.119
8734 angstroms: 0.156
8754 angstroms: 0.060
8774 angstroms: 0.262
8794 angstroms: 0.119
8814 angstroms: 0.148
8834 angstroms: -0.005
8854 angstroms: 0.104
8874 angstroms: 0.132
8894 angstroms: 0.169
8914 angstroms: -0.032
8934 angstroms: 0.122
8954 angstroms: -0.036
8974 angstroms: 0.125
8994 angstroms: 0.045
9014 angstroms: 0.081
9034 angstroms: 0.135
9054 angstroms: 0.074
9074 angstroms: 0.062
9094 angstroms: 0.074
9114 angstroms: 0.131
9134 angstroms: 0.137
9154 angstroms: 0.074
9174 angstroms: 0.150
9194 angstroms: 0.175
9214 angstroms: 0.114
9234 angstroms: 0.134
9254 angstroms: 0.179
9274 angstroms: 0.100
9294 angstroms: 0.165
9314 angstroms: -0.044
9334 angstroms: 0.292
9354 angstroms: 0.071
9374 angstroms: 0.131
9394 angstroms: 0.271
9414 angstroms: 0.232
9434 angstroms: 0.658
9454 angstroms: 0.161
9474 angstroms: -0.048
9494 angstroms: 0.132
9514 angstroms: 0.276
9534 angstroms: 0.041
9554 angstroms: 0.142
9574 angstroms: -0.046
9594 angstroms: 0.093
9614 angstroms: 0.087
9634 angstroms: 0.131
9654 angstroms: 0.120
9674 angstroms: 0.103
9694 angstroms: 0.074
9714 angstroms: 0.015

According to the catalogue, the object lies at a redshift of 0.558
